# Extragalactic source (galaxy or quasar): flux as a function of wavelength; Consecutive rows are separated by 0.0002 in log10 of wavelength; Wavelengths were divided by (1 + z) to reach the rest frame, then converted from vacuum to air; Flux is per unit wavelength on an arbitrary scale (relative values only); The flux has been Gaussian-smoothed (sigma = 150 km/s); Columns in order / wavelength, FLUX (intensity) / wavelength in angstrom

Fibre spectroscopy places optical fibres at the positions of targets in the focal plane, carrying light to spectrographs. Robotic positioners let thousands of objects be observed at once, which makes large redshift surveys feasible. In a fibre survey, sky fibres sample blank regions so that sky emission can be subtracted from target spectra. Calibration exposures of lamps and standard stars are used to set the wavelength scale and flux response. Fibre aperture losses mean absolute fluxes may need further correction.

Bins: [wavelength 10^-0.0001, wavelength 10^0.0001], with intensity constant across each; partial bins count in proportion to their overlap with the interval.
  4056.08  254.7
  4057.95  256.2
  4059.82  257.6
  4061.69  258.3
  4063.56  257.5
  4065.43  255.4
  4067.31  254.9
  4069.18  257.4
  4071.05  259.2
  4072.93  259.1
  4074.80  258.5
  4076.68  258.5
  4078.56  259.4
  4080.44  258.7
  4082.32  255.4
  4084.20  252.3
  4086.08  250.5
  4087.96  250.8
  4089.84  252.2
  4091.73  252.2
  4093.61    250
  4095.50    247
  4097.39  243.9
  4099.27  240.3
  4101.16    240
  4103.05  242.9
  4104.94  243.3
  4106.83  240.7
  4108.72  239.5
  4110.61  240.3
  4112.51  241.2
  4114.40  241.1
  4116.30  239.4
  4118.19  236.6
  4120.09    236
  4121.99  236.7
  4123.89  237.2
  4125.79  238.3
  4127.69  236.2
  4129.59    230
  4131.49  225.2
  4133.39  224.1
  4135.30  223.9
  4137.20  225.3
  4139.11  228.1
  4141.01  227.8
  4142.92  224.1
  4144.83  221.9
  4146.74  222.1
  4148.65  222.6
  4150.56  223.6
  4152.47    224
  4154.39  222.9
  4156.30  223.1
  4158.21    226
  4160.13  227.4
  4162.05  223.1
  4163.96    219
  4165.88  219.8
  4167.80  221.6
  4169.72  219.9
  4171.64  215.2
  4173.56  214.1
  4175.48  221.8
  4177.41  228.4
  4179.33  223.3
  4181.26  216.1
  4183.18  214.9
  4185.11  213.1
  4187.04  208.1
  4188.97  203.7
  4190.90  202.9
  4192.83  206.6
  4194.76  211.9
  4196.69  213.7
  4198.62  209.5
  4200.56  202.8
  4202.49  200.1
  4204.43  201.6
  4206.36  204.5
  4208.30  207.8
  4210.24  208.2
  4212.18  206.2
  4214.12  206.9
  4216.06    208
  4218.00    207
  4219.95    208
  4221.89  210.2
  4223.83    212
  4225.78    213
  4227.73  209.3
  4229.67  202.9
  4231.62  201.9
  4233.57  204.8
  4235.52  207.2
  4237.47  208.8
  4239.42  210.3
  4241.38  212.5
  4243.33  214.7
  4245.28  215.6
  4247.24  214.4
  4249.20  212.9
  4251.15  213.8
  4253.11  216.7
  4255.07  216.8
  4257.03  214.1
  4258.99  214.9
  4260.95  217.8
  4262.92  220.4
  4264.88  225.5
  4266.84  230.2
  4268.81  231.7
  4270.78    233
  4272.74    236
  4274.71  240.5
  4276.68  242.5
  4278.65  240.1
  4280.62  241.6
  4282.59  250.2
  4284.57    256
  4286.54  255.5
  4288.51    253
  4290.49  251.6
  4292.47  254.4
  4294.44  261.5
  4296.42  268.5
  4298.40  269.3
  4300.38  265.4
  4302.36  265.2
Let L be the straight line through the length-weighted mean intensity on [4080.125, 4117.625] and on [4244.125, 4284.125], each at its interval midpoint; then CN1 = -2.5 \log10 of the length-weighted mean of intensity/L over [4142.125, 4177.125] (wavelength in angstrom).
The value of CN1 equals 0.08 mag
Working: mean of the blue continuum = 246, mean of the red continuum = 227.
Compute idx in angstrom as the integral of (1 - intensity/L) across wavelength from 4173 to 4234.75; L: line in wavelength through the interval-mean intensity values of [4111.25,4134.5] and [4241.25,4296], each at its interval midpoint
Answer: 6.4 angstrom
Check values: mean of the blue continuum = 235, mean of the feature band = 209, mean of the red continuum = 232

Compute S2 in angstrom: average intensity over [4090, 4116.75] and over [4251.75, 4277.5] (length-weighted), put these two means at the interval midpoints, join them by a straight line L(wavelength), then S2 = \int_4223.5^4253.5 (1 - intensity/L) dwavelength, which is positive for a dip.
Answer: 2.4 angstrom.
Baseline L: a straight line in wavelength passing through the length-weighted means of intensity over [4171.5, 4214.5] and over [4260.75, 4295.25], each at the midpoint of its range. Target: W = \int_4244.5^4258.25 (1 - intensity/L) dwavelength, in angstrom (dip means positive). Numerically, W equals 1.0 angstrom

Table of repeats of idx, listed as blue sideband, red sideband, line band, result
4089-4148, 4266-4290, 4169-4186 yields 1.4 angstrom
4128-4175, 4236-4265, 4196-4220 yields 1.3 angstrom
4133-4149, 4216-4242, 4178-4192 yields 0.3 angstrom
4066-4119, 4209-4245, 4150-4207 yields 2.0 angstrom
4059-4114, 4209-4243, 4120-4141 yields 0.6 angstrom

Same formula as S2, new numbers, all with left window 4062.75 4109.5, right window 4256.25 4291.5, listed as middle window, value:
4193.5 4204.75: 1.6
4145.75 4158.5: 1.2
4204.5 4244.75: 5.4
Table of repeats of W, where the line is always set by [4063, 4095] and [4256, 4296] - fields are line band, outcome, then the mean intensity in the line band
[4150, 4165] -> 1.5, 224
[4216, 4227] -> 1.5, 210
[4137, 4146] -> 0.9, 225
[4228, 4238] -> 1.5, 205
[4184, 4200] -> 2.4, 209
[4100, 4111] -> 0.5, 241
